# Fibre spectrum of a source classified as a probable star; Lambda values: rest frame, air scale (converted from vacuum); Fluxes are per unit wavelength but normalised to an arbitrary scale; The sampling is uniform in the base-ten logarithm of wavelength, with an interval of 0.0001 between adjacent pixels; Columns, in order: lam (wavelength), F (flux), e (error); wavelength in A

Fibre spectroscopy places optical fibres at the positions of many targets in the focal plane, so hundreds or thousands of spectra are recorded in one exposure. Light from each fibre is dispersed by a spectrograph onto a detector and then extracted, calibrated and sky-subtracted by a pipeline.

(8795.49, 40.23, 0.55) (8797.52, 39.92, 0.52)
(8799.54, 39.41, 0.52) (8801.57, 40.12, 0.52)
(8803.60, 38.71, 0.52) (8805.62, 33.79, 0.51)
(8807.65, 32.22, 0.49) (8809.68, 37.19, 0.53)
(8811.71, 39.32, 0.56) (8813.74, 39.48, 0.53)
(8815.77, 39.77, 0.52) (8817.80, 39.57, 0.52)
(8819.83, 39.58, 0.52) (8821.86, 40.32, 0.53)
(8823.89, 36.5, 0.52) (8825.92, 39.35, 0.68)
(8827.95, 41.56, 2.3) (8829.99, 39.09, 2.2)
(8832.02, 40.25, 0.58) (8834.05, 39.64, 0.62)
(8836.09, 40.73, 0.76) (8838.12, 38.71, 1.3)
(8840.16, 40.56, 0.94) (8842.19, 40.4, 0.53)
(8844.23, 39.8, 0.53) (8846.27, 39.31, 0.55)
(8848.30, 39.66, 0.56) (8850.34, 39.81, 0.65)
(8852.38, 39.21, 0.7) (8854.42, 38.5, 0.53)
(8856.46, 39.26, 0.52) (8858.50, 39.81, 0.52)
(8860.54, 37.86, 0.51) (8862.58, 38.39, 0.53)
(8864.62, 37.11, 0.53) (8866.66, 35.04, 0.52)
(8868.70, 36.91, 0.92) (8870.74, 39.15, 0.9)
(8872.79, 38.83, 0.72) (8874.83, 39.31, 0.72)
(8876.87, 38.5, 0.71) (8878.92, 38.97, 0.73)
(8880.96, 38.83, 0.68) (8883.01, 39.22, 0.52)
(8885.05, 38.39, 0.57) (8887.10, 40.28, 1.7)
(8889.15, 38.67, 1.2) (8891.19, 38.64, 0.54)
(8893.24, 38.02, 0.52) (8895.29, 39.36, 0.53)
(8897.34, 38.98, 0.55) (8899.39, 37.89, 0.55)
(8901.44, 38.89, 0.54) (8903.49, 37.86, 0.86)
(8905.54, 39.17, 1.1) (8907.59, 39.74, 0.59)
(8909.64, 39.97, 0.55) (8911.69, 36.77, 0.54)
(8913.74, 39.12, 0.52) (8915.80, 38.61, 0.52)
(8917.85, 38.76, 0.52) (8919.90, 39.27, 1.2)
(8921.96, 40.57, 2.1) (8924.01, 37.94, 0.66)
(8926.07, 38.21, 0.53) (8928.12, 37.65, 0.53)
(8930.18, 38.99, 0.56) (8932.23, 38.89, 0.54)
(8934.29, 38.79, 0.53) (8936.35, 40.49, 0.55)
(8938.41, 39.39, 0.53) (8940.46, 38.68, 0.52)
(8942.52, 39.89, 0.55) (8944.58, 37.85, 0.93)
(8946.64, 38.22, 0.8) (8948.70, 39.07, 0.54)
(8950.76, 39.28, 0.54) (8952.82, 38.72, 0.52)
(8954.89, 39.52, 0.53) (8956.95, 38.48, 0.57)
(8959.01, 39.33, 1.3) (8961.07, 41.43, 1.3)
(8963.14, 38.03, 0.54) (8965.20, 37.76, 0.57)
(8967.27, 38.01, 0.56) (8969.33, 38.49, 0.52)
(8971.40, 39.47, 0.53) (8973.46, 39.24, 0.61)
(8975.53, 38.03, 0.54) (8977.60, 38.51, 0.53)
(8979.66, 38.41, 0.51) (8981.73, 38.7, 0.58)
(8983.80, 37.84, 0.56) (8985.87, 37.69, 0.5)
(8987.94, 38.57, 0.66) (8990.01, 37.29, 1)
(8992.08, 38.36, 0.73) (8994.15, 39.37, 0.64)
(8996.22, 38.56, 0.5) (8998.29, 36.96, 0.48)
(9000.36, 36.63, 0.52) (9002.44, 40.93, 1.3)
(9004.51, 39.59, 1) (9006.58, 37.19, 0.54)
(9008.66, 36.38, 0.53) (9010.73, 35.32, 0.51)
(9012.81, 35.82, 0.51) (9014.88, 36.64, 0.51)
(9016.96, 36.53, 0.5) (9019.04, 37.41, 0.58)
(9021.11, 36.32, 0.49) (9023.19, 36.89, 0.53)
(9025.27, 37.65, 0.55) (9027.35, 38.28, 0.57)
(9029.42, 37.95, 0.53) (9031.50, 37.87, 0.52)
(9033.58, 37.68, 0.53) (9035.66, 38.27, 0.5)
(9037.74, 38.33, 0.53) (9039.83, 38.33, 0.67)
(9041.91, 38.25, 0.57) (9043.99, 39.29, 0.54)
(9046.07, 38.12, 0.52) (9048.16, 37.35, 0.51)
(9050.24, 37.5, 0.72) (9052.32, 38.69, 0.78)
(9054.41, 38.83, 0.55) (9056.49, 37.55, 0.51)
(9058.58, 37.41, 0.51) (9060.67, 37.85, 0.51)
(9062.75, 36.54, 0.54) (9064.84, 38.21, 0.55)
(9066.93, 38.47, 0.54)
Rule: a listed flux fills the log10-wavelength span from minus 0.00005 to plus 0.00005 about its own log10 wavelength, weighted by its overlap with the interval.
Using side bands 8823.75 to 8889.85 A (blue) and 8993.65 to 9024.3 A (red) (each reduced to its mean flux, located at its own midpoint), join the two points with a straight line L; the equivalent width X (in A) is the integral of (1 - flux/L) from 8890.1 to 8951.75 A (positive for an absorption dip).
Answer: -0.8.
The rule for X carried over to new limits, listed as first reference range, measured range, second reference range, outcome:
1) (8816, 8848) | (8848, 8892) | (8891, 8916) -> 0.6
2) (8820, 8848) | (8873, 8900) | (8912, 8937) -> 0.2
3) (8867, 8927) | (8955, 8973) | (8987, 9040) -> -0.4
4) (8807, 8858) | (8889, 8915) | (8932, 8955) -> 0.3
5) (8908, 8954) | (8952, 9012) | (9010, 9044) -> -0.4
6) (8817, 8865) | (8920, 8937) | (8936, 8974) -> 0.1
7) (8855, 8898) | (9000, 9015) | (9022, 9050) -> 0.3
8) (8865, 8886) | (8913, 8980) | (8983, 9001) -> -1.4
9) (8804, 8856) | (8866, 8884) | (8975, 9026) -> 0.1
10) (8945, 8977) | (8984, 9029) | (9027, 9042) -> 1.0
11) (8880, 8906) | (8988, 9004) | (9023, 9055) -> 0.0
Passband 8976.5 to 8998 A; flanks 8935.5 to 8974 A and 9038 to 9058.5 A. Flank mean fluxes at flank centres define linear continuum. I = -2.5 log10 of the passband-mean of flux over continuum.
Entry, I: 0.01 mag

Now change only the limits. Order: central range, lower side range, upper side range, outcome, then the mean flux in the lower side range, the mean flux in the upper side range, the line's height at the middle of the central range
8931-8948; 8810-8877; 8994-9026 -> -0.03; 39.1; 37.3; 38.1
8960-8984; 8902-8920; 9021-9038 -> -0.01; 38.8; 37.7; 38.3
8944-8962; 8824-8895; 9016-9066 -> -0.02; 39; 37.8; 38.4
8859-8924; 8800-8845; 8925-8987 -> 0.01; 38.9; 38.8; 38.9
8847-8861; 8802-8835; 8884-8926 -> -0.02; 38.6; 38.8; 38.7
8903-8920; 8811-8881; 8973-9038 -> -0.01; 39.1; 37.8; 38.6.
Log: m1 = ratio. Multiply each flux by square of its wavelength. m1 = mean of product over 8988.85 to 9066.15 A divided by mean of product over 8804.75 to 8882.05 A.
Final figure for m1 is 1.0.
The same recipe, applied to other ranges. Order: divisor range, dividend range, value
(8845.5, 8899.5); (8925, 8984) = 1.02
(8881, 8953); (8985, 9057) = 1.00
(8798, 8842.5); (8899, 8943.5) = 1.02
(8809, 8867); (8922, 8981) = 1.02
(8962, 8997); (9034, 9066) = 1.01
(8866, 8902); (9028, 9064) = 1.02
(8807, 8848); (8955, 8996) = 1.02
